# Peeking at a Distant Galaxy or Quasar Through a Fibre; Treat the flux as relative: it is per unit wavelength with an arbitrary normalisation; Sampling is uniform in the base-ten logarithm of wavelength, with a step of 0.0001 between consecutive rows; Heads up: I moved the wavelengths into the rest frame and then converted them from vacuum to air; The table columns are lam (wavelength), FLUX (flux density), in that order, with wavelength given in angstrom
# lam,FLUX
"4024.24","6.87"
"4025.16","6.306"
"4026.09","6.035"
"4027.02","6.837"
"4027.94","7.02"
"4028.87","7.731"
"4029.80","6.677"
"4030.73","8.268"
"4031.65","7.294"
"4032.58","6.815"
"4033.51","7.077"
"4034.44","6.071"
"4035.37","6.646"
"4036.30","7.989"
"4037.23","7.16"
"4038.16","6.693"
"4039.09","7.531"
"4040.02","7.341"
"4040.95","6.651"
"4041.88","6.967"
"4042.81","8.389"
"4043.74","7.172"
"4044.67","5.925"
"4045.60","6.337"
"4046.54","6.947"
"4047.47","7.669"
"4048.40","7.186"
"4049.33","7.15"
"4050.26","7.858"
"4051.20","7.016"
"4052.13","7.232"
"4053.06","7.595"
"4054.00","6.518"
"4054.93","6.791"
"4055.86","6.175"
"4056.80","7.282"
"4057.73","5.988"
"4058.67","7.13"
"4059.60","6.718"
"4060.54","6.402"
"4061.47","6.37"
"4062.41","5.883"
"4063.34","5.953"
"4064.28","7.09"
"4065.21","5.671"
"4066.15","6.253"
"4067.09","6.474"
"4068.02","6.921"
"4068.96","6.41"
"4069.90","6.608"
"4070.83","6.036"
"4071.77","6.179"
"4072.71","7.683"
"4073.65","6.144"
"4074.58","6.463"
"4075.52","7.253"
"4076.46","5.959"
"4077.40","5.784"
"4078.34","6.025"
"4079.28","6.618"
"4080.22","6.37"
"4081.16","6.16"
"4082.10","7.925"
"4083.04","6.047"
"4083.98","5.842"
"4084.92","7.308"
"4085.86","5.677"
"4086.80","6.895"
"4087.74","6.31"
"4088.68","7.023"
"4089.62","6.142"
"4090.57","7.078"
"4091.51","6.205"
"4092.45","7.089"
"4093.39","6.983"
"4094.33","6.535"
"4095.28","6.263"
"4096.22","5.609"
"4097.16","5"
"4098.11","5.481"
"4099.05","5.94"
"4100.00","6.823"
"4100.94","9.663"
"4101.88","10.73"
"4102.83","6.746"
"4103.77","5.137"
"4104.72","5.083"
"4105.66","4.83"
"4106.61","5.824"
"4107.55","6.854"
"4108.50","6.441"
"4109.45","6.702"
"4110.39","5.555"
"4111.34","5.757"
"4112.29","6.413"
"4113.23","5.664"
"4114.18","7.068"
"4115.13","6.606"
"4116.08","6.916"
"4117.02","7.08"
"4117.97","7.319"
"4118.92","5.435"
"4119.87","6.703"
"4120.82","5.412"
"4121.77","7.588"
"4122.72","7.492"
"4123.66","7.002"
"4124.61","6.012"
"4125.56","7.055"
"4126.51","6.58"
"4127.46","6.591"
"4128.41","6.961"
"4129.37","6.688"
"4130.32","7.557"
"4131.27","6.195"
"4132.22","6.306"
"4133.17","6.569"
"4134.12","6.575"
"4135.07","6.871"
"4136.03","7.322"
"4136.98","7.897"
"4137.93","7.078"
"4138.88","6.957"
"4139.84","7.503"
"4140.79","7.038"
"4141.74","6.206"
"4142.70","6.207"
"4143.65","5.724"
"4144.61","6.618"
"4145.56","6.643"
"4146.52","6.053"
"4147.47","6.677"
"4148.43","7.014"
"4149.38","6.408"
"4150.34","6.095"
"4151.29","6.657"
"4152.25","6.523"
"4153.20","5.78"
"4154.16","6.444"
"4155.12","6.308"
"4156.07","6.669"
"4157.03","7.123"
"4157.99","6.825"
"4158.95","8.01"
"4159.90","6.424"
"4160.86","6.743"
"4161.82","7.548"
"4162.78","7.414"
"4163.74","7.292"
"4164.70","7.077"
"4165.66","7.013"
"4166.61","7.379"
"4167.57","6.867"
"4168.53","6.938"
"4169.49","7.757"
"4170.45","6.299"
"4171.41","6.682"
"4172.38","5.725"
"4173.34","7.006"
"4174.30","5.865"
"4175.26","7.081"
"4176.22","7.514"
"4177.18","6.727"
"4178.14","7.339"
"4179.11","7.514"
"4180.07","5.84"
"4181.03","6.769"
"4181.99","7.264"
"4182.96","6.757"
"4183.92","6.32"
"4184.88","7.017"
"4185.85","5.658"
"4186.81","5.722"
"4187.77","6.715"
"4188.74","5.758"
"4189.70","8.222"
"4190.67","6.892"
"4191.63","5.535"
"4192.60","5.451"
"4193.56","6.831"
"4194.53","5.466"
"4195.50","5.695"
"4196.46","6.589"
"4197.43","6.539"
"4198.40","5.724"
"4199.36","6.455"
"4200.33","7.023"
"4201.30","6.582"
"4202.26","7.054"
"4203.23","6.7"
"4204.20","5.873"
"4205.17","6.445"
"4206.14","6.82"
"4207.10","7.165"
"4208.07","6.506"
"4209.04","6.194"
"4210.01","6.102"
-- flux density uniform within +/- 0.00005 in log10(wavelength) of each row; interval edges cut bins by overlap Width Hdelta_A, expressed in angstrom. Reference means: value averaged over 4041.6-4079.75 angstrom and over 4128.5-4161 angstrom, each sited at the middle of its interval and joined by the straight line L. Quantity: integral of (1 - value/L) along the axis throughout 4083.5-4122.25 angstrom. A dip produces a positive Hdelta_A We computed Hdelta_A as 1.22 angstrom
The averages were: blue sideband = 6.69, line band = 6.48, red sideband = 6.7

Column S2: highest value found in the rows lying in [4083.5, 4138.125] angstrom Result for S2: 10.73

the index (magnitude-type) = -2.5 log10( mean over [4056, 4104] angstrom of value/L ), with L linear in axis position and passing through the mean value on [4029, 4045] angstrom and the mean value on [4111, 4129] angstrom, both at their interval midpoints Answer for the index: 0.05 mag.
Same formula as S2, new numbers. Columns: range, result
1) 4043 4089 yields 7.925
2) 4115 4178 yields 8.01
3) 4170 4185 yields 7.514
